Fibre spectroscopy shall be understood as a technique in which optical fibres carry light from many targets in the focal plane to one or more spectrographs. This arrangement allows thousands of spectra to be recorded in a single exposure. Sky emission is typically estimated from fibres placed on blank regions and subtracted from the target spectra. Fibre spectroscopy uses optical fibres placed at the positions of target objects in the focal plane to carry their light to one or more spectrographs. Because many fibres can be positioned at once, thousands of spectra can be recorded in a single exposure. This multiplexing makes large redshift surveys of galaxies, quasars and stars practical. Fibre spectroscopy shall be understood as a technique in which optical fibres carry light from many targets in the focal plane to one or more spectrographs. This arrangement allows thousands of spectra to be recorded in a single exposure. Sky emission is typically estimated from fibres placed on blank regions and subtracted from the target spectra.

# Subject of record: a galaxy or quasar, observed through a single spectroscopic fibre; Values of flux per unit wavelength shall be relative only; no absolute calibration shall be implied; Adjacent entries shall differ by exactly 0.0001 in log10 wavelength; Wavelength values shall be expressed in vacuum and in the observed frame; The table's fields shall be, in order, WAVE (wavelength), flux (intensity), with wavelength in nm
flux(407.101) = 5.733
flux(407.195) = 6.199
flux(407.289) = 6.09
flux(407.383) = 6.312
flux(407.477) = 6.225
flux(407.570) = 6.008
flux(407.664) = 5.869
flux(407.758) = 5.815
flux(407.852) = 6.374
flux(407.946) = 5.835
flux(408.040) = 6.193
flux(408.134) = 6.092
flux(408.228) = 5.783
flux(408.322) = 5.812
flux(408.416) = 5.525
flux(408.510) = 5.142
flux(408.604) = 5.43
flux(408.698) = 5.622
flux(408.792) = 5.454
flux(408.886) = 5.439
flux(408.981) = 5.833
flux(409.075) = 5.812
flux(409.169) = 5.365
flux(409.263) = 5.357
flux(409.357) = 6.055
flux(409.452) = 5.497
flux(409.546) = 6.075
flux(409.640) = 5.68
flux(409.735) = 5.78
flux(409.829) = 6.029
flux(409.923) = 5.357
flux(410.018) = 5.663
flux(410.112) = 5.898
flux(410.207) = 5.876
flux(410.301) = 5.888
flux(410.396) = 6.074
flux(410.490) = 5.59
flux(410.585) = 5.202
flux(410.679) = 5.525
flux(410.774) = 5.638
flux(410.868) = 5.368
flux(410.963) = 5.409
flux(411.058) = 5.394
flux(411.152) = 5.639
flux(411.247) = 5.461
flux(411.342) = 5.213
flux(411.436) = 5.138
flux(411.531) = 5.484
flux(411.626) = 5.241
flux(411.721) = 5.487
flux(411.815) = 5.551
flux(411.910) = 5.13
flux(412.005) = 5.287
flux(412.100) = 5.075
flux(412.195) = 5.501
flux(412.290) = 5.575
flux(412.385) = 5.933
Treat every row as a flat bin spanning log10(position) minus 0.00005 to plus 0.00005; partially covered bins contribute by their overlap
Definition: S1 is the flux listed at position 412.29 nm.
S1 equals 5.575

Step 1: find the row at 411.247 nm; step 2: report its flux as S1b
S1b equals 5.461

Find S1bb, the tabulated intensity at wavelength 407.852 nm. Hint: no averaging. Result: 6.374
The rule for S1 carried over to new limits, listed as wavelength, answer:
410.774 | 5.638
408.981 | 5.833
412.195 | 5.501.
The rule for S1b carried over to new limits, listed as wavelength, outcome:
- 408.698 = 5.622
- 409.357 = 6.055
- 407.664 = 5.869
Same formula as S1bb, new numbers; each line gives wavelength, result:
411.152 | 5.639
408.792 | 5.454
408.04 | 6.193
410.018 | 5.663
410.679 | 5.525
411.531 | 5.484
